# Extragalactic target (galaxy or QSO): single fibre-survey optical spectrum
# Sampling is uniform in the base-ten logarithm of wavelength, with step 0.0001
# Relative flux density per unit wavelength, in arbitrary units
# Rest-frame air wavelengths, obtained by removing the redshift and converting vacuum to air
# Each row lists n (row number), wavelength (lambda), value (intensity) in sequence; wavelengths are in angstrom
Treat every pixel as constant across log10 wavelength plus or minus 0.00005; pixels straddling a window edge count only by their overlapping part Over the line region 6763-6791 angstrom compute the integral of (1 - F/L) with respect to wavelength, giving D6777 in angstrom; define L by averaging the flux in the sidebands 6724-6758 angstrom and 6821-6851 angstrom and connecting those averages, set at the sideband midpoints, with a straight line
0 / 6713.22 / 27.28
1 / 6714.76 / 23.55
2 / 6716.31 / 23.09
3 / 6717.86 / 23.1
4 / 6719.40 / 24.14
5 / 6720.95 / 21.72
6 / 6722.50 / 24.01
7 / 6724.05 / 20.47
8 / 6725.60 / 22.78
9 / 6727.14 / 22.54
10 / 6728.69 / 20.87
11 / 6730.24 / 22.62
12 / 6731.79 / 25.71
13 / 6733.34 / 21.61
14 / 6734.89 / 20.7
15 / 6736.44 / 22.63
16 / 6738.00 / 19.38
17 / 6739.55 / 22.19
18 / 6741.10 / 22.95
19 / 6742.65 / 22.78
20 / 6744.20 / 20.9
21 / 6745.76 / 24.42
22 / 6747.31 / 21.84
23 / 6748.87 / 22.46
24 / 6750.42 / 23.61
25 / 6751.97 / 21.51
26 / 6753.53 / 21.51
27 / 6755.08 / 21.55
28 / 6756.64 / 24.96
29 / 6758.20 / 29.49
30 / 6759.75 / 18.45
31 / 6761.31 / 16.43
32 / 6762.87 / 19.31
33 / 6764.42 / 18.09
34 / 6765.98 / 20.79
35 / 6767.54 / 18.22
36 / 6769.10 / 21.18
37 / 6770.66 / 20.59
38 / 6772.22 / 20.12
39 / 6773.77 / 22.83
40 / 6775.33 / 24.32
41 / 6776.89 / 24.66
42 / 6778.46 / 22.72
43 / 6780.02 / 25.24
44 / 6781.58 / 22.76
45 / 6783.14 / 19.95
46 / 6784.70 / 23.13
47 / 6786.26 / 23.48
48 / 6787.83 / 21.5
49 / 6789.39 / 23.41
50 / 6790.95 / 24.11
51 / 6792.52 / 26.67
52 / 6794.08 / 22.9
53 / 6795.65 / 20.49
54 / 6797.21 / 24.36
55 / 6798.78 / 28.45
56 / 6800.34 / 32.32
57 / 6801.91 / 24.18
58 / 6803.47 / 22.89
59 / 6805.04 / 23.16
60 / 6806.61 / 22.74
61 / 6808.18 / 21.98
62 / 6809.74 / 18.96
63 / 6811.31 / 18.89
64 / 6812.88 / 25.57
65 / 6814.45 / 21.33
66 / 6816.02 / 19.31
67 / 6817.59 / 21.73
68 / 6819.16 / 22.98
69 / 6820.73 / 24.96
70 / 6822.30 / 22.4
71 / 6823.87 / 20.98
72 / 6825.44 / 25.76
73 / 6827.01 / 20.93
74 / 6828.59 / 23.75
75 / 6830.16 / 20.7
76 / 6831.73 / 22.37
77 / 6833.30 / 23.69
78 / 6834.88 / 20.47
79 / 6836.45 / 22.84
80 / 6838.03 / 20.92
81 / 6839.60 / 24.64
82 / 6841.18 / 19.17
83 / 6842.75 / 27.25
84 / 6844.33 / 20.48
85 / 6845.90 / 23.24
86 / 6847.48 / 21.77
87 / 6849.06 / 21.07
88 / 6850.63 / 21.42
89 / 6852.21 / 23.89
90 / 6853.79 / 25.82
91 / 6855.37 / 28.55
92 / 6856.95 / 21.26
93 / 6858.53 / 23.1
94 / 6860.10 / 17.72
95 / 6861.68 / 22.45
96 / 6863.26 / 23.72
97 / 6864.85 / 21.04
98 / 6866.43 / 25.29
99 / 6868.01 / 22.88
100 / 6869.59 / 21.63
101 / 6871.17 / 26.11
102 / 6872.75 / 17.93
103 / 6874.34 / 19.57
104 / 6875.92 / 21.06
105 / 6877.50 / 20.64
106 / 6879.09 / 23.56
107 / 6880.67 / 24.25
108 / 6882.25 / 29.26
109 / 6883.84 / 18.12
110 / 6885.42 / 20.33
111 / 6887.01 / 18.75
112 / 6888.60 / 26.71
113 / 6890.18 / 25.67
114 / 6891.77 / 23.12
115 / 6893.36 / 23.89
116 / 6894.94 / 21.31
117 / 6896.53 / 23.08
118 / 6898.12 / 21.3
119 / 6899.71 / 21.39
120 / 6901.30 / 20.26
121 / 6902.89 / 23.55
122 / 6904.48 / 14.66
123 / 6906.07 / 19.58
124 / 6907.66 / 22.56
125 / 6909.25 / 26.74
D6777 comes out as 0.6 angstrom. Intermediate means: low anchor 22.4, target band 22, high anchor 22.4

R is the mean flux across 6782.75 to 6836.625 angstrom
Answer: 23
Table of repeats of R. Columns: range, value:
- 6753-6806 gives 22.8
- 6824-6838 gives 22.4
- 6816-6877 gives 22.5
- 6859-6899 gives 22.4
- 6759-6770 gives 18.9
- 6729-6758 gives 22.5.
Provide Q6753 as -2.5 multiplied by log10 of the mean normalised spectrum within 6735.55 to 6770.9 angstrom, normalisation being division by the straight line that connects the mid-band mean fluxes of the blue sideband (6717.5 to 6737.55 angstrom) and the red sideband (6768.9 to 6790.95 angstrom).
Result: 0.05 mag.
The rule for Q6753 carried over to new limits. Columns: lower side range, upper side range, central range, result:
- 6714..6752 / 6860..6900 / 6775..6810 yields -0.060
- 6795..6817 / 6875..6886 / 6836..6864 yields 0.002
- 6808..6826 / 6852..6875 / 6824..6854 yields -0.009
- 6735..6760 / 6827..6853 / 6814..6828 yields 0.003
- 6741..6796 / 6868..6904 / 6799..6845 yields -0.024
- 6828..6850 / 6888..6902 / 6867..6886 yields 0.026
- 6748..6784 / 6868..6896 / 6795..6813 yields -0.077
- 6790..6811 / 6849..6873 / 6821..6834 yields 0.039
